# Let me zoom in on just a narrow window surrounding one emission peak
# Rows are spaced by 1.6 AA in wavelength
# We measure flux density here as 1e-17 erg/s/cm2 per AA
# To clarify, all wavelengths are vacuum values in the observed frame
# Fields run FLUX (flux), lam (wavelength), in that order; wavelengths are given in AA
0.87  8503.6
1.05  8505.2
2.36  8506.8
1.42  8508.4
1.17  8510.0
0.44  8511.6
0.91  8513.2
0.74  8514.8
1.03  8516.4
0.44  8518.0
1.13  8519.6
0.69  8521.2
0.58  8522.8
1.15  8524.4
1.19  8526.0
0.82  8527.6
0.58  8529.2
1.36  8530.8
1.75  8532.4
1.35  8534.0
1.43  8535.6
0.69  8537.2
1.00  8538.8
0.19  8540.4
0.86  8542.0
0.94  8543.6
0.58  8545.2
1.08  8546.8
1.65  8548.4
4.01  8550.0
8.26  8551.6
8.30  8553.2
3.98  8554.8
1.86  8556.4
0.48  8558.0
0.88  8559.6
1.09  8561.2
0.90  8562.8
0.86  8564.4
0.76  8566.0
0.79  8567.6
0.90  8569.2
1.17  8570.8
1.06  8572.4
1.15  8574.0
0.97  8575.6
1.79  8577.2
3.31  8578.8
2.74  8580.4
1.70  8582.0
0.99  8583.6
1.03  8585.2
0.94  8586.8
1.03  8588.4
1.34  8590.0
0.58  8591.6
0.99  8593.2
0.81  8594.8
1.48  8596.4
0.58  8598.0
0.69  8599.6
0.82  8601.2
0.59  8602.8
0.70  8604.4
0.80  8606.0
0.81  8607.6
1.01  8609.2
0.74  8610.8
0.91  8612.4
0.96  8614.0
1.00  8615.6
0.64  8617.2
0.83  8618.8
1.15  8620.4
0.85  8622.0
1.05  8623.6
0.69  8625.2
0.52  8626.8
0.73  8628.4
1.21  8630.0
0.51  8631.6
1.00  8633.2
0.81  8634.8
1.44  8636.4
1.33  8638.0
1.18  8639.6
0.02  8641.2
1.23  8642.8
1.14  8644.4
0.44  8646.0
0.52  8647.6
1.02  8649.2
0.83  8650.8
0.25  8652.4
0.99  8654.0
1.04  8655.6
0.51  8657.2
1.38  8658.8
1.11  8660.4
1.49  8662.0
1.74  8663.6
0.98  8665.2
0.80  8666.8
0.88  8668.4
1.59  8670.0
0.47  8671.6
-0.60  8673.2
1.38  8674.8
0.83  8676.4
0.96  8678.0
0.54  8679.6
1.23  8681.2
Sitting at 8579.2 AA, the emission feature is [N II]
